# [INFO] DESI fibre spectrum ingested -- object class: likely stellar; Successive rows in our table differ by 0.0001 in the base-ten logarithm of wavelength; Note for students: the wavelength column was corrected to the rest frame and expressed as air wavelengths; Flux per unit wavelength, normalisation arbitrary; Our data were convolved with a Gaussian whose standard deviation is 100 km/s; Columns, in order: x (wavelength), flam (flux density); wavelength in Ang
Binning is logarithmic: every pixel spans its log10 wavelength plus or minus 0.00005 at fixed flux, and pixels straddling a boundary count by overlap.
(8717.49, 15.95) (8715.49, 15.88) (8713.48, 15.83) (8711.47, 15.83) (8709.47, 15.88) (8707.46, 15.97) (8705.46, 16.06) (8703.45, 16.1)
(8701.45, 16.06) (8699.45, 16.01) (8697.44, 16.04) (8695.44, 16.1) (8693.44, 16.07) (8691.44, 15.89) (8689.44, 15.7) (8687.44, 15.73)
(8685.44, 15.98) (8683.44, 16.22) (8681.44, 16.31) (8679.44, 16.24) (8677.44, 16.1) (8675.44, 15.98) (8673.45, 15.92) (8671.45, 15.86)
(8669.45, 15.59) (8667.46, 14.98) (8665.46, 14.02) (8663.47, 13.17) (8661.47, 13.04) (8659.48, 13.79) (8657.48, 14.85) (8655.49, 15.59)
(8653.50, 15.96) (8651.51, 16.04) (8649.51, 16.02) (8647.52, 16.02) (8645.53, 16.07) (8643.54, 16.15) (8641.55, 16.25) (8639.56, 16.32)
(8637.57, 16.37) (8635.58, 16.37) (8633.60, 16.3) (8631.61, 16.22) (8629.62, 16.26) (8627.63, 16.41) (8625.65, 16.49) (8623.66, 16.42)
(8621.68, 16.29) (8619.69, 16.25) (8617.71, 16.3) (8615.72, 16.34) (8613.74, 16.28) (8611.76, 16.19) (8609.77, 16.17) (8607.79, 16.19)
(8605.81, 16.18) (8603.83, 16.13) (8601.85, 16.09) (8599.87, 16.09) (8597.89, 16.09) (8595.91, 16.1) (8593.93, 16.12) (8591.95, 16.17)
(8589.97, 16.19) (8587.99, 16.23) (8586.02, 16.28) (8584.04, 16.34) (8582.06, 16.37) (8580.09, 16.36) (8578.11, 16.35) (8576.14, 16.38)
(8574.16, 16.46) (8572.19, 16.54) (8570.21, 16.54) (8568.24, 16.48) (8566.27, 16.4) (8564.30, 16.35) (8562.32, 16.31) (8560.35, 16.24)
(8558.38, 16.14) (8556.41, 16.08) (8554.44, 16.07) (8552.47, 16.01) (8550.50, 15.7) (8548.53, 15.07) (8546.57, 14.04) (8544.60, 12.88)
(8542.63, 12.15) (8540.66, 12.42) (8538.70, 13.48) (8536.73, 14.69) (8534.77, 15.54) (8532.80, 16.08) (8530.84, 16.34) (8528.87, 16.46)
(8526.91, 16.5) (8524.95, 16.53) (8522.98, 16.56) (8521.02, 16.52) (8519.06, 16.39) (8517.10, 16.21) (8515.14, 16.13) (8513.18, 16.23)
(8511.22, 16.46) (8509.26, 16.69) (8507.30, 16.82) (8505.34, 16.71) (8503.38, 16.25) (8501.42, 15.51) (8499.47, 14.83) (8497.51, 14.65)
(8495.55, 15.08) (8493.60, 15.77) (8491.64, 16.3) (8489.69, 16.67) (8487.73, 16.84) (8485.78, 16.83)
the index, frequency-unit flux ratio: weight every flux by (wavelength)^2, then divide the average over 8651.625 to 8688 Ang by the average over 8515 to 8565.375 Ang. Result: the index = 1.02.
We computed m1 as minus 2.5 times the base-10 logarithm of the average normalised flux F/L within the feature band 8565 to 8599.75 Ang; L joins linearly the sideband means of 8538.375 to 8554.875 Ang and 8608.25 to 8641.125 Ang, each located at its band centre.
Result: -0.08 mag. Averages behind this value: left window 14.2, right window 16.3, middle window 16.3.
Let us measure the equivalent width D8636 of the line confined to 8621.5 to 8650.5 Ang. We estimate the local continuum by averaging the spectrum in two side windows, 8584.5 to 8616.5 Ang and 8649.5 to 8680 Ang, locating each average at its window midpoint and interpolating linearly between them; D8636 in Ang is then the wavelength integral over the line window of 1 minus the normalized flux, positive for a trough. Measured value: -1.21 Ang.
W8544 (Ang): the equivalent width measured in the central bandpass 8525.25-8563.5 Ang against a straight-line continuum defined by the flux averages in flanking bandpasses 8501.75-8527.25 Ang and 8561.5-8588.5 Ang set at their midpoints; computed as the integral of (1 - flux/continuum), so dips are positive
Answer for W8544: 2.83 Ang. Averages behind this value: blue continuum 16.4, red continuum 16.4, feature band 15.2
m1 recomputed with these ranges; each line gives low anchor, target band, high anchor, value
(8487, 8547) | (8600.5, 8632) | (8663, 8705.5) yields -0.04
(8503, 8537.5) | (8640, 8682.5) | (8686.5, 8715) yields 0.04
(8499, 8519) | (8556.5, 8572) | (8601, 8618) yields -0.01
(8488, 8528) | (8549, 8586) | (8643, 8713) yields -0.02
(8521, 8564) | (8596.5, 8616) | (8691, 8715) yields -0.04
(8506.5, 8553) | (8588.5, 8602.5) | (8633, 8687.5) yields -0.04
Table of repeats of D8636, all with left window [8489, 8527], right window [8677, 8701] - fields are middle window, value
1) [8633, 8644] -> -0.17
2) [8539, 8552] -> 1.87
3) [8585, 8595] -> -0.07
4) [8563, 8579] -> -0.34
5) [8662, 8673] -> 0.91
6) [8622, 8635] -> -0.23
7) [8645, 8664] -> 1.15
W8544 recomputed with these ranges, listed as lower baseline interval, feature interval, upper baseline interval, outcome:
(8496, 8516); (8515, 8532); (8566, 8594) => -0.4 Ang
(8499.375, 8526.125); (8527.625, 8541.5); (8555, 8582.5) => 1.1 Ang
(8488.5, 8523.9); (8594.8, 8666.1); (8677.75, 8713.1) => 0.8 Ang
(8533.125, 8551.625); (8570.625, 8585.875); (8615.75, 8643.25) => -1.4 Ang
